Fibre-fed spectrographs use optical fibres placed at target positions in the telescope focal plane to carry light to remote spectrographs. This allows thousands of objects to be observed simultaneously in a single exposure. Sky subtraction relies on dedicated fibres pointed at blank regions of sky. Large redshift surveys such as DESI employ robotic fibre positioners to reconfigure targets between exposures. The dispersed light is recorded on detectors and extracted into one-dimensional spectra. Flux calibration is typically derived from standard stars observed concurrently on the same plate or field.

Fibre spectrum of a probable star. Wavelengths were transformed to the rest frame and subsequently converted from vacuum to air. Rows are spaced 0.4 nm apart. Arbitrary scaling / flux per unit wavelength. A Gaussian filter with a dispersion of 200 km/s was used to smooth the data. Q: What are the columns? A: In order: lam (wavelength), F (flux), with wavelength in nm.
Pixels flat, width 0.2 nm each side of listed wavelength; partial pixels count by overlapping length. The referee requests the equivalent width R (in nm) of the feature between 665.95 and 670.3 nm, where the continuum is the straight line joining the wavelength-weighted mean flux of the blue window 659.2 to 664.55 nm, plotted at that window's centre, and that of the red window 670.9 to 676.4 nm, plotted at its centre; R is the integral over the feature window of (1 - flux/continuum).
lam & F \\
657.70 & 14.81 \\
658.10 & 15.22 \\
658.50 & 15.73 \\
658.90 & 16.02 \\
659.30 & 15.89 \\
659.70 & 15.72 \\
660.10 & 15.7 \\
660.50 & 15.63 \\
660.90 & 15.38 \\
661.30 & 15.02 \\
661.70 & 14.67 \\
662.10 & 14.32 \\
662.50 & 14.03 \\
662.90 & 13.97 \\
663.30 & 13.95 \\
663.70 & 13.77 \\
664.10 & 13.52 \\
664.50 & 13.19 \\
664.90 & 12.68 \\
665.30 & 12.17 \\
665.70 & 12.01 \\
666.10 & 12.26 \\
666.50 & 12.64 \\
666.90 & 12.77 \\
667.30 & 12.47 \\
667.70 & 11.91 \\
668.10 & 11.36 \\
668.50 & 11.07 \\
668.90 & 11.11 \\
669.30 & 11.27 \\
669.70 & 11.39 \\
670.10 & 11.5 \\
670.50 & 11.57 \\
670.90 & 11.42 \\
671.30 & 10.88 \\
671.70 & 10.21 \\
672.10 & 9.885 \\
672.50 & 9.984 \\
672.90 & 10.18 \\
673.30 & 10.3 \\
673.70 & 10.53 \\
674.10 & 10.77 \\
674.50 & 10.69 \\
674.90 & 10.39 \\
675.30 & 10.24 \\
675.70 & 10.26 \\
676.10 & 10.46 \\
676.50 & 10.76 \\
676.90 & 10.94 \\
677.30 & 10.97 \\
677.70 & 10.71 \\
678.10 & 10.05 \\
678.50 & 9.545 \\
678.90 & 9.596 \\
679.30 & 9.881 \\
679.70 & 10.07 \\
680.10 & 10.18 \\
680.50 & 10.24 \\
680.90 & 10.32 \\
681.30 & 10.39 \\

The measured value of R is 0.21 nm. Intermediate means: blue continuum 14.6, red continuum 10.4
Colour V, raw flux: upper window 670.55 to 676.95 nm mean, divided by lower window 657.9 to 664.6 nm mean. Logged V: 0.71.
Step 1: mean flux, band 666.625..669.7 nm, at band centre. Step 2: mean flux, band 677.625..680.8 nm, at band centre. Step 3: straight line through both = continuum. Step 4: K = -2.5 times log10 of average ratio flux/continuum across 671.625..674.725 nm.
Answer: 0.063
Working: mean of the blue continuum 11.7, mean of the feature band 10.3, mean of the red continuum 10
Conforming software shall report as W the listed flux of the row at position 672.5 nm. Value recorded 9.984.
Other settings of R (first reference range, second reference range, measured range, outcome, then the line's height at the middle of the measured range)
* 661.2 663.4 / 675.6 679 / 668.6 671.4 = 0.22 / 12.3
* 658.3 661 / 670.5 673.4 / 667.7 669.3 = 0.09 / 12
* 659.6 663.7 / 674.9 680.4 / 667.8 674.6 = 0.70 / 12.1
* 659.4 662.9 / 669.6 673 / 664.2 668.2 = 0.16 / 12.9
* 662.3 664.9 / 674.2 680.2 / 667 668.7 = 0.12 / 12.6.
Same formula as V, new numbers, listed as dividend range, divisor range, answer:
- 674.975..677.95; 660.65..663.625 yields 0.73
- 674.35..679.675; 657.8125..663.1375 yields 0.68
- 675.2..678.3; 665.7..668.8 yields 0.88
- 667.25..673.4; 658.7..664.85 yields 0.75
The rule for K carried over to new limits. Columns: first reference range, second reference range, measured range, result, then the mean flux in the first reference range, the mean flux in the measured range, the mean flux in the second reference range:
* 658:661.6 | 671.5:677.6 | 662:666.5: 0.07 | 15.6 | 13.2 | 10.4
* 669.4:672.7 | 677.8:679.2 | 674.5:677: -0.03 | 10.9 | 10.5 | 9.81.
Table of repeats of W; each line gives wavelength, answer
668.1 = 11.36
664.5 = 13.19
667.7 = 11.91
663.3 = 13.95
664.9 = 12.68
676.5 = 10.76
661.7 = 14.67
